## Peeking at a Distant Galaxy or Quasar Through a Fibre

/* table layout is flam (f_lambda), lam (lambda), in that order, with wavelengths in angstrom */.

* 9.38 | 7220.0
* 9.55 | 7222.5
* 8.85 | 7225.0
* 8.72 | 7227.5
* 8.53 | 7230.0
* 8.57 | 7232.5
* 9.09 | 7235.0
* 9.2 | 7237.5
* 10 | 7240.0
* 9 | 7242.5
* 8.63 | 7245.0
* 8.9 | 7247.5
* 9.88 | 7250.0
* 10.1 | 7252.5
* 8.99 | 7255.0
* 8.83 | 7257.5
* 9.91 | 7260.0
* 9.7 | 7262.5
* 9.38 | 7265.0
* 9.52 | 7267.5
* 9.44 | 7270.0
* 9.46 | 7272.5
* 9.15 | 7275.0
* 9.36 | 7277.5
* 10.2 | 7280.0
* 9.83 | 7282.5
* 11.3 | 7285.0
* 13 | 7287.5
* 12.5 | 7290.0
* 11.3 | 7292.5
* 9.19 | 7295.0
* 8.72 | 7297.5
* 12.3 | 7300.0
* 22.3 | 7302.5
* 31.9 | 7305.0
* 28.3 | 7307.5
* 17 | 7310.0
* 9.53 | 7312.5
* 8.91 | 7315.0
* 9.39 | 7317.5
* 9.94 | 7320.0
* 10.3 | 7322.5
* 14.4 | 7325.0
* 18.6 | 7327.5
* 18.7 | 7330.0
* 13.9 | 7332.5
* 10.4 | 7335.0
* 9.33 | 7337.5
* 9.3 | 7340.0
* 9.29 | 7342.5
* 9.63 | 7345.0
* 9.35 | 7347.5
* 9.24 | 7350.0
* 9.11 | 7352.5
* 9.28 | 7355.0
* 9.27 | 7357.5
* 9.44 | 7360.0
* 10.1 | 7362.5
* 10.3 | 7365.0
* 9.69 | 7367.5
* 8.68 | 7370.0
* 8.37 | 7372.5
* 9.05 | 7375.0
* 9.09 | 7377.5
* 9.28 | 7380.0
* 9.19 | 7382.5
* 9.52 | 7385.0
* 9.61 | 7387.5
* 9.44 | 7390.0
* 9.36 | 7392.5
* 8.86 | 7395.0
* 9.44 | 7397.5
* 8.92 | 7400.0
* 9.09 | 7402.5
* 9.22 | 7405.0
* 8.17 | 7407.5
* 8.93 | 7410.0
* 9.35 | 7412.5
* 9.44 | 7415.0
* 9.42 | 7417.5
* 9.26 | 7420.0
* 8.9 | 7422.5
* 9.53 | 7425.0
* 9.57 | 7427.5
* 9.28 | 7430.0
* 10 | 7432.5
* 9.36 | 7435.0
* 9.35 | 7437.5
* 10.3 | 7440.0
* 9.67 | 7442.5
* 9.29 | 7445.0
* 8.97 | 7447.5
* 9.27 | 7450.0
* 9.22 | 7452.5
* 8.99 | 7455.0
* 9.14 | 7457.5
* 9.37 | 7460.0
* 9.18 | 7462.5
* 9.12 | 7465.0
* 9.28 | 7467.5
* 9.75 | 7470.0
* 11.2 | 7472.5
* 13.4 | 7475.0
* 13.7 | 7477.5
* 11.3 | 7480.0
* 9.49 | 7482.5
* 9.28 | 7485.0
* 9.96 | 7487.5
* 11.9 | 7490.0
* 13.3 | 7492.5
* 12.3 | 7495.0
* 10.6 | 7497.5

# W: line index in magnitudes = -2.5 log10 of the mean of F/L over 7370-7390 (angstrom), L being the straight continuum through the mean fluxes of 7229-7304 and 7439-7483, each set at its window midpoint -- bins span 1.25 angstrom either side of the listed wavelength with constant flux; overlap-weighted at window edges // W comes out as 0.11 mag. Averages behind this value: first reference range 10.3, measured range 9.15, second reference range 10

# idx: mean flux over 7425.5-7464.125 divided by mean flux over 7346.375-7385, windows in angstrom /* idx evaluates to 1.01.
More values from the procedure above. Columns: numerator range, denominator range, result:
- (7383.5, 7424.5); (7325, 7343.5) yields 0.71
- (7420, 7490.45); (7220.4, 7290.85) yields 1.03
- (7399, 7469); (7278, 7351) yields 0.71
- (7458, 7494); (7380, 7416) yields 1.17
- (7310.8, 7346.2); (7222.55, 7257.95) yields 1.27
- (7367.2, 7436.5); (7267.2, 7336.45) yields 0.70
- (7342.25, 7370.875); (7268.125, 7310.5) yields 0.69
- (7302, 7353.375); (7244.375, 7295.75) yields 1.37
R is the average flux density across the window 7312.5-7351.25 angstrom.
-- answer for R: 11.3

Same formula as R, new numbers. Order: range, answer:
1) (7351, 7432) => 9.26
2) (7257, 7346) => 12.4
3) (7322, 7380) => 10.6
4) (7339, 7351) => 9.37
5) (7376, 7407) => 9.22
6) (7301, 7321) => 17.2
